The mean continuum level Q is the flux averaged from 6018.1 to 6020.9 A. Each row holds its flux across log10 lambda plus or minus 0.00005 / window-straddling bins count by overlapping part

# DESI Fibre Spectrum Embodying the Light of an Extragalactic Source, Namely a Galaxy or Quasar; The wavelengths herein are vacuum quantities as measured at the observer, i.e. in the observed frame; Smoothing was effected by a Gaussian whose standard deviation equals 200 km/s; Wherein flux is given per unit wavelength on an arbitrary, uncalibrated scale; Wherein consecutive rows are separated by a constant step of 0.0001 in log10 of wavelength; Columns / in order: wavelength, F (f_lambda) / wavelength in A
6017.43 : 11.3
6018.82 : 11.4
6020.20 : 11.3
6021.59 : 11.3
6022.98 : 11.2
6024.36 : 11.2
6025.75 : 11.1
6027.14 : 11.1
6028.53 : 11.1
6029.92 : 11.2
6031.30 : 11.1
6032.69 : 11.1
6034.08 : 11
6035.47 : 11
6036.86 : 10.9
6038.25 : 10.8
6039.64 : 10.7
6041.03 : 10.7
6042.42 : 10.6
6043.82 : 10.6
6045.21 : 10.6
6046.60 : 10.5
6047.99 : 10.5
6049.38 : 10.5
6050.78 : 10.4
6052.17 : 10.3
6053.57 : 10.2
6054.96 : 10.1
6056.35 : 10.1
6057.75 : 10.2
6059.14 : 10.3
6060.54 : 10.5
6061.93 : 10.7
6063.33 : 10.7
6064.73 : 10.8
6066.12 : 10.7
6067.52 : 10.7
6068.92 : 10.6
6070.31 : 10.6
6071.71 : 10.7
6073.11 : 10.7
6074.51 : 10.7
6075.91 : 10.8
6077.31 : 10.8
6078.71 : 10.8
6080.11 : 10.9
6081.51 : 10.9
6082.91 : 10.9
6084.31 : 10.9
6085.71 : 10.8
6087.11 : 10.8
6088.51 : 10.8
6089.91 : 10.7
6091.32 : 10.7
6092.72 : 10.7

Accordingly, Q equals 11.3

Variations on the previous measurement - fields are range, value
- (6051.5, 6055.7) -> 10.2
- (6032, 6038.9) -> 11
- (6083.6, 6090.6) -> 10.8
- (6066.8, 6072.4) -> 10.6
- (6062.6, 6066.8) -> 10.7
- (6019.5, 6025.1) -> 11.3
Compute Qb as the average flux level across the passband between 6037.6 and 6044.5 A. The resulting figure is 10.7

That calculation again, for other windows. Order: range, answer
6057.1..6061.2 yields 10.3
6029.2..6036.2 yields 11.1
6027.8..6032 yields 11.1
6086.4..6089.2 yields 10.8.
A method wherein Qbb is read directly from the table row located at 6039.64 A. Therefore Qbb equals 10.7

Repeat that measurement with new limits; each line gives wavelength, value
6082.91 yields 10.9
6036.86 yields 10.9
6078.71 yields 10.8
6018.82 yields 11.4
